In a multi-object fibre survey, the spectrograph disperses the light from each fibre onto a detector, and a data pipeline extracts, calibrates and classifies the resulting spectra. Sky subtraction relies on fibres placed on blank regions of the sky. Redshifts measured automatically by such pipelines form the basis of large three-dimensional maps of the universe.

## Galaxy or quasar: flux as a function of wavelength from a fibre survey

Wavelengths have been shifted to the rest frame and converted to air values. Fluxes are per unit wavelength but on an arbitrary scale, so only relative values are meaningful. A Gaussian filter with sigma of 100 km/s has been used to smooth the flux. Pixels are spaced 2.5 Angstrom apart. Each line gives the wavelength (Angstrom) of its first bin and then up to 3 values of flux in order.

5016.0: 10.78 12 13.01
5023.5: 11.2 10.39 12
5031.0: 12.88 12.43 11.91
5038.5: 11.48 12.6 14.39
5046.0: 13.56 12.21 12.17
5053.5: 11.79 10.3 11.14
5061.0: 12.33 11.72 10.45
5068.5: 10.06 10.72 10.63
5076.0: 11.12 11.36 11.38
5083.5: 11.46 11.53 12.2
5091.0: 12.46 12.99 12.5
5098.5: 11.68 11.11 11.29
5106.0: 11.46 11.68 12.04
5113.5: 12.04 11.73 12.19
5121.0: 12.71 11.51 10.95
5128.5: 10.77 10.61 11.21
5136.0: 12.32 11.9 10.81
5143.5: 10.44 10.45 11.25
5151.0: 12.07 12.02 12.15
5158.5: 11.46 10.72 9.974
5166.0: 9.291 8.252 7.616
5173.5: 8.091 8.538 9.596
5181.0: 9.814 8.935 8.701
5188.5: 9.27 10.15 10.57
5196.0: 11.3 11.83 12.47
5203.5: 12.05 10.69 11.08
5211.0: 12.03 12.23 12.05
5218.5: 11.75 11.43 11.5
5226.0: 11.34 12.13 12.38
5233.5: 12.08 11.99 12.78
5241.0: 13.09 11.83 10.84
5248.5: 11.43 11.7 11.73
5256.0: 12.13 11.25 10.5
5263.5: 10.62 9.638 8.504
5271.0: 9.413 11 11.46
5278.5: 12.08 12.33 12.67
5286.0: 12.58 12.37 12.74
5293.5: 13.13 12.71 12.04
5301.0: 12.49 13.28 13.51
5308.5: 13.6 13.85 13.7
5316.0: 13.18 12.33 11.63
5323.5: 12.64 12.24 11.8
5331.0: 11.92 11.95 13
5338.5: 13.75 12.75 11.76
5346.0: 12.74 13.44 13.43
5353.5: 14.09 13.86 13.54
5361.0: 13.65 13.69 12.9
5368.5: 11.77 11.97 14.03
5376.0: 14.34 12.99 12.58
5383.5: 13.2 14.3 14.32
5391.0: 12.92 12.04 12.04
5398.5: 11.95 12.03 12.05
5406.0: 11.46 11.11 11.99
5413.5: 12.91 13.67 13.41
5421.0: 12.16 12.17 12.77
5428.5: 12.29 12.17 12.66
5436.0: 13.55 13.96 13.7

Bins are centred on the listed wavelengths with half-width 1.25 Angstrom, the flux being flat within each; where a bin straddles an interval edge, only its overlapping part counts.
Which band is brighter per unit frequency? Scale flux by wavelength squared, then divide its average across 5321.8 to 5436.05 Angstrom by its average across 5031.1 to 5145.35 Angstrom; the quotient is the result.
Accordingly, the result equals 1.22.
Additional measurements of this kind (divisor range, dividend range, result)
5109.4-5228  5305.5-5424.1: 1.27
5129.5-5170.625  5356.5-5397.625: 1.32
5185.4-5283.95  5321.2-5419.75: 1.19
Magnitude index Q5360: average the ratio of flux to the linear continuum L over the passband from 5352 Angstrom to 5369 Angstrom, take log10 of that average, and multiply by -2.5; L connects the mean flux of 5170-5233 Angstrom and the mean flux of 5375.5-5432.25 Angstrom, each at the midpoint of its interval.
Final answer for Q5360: -0.10 mag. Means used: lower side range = 10.7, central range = 13.4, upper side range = 12.6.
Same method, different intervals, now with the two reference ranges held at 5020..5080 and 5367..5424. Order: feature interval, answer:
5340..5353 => -0.03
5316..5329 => 0.02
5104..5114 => 0.01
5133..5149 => 0.07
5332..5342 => -0.03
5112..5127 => 0.00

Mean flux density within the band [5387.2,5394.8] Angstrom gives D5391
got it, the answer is 13.1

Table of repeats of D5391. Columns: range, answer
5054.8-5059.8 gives 10.7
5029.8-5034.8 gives 12.6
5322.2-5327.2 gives 12.4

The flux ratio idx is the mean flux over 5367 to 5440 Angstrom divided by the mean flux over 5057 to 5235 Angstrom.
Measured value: 1.14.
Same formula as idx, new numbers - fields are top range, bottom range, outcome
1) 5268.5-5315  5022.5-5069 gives 1.04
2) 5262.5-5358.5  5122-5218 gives 1.16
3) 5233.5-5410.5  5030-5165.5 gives 1.07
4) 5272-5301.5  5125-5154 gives 1.09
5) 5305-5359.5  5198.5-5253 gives 1.09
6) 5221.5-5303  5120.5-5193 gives 1.13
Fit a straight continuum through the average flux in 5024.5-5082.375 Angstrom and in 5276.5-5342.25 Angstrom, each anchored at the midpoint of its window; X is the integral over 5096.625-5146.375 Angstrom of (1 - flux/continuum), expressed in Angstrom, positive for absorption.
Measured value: 2.0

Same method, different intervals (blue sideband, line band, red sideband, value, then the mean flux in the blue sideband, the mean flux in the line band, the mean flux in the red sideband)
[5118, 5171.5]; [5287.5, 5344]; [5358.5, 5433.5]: -2.60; 11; 12.7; 12.7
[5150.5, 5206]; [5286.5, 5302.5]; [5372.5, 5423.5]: -1.44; 10.2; 12.6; 12.8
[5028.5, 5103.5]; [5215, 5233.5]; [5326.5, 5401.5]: 0.90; 11.8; 11.8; 13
